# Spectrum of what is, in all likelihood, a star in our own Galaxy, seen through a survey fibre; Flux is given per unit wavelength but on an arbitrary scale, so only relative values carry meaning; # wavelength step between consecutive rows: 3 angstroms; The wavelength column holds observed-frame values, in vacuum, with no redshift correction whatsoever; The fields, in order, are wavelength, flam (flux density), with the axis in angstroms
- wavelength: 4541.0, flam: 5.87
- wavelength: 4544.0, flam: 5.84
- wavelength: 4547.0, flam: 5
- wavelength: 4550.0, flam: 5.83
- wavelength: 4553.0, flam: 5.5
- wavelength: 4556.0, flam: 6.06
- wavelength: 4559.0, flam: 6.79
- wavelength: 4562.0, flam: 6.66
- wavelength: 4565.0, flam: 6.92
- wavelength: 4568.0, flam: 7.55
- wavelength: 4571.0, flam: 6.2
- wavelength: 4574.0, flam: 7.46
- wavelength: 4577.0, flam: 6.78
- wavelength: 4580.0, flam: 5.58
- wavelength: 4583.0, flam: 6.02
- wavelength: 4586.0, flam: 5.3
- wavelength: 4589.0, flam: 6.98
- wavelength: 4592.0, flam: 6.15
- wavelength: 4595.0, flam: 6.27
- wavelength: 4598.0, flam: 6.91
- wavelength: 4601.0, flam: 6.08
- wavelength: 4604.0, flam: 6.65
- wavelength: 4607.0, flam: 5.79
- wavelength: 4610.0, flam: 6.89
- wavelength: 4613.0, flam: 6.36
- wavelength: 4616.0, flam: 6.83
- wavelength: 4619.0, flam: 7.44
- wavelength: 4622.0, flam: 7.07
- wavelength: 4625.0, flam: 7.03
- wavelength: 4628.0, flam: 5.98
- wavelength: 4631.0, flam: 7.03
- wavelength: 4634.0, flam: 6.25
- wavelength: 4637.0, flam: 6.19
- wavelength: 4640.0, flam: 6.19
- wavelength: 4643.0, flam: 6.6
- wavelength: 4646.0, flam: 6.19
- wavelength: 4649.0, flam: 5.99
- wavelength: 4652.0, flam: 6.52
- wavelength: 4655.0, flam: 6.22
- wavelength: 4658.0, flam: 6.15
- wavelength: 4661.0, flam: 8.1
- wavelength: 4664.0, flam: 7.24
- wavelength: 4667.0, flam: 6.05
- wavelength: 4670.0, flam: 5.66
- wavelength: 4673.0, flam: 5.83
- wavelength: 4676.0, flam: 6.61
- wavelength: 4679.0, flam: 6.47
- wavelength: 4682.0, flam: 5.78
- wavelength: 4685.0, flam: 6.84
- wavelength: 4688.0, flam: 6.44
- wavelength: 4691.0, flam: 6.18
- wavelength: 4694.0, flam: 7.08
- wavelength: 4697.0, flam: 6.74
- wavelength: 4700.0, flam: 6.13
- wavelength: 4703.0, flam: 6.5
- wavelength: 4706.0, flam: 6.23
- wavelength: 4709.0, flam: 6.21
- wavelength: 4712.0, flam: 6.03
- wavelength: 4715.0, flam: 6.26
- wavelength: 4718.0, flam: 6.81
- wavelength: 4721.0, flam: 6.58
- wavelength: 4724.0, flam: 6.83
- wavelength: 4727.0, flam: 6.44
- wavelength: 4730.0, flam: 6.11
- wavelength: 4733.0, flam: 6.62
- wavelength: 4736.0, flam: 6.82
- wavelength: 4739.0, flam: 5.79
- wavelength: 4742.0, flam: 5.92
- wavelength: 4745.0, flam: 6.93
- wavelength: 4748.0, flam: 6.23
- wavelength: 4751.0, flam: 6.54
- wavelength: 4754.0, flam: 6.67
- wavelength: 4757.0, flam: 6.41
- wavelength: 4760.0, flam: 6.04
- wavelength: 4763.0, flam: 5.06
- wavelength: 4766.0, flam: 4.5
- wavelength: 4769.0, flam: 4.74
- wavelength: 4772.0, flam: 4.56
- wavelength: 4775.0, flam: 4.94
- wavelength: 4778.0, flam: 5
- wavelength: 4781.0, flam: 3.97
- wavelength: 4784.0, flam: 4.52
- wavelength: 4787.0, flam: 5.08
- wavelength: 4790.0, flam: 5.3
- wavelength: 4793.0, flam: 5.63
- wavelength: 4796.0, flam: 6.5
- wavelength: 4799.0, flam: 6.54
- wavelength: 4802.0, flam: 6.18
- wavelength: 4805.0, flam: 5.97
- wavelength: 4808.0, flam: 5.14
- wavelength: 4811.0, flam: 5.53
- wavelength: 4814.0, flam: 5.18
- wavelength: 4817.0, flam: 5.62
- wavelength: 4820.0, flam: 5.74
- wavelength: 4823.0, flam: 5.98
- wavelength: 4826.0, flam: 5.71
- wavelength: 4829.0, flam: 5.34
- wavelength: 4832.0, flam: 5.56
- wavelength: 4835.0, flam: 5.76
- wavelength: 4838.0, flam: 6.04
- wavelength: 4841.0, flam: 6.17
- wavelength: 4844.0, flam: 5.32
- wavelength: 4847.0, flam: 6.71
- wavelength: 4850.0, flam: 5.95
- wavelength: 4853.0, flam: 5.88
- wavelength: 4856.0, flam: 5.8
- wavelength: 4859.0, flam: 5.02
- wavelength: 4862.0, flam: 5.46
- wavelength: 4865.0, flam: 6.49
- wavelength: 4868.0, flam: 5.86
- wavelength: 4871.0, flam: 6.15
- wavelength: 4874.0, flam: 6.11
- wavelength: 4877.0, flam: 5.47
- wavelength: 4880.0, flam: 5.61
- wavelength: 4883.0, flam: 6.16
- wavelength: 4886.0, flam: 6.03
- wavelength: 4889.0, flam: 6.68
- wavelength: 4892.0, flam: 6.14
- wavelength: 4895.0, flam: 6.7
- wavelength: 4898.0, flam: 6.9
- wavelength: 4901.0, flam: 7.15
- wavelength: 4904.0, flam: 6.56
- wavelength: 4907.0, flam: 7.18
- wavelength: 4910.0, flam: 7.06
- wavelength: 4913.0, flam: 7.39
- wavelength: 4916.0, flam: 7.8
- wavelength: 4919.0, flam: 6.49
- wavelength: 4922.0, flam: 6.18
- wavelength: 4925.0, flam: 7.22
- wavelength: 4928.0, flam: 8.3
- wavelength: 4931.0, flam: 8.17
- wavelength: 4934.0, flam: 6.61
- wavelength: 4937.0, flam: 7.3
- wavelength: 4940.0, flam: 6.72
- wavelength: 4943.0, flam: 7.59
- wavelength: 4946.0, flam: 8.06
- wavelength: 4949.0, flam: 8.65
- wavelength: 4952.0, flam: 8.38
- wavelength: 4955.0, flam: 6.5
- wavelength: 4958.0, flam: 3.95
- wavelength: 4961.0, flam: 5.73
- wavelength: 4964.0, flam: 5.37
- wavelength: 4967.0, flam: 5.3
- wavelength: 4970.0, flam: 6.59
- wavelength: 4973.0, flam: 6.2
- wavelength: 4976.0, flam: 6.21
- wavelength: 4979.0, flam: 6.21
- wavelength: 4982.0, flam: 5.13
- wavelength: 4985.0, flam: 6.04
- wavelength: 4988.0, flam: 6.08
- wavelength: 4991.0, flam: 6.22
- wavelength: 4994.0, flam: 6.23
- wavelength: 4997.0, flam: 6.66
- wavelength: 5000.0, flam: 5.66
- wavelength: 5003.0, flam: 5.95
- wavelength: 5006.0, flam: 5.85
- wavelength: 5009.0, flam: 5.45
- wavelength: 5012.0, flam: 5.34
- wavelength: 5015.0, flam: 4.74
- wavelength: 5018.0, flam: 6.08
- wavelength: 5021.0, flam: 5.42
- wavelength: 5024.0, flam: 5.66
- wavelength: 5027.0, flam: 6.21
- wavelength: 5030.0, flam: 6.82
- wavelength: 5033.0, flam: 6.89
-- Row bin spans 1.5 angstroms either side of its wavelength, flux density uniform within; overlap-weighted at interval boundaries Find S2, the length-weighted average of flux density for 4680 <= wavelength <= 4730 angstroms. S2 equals 6.43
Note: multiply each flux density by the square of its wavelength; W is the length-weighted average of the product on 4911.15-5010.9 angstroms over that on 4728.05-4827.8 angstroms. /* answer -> 1.2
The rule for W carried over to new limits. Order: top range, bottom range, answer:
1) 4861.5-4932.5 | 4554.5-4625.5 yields 1.15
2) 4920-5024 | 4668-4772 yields 1.13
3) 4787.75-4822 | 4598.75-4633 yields 0.94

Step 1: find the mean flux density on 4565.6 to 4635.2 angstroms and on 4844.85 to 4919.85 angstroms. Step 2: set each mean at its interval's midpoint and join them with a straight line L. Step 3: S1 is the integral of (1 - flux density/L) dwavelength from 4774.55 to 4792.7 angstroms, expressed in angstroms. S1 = 4.4 angstroms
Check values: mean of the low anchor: 6.55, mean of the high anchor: 6.34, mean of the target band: 4.85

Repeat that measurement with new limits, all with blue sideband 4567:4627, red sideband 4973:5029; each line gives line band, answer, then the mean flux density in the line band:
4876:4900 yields -0.8 angstroms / 6.25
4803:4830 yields 2.5 angstroms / 5.59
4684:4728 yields -0.8 angstroms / 6.48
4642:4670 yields -0.3 angstroms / 6.51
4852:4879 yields 1.3 angstroms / 5.8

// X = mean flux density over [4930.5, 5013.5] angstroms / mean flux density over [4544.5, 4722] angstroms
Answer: 0.99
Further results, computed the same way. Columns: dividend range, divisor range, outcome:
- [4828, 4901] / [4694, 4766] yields 0.95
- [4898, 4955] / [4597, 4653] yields 1.13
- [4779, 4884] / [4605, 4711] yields 0.88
